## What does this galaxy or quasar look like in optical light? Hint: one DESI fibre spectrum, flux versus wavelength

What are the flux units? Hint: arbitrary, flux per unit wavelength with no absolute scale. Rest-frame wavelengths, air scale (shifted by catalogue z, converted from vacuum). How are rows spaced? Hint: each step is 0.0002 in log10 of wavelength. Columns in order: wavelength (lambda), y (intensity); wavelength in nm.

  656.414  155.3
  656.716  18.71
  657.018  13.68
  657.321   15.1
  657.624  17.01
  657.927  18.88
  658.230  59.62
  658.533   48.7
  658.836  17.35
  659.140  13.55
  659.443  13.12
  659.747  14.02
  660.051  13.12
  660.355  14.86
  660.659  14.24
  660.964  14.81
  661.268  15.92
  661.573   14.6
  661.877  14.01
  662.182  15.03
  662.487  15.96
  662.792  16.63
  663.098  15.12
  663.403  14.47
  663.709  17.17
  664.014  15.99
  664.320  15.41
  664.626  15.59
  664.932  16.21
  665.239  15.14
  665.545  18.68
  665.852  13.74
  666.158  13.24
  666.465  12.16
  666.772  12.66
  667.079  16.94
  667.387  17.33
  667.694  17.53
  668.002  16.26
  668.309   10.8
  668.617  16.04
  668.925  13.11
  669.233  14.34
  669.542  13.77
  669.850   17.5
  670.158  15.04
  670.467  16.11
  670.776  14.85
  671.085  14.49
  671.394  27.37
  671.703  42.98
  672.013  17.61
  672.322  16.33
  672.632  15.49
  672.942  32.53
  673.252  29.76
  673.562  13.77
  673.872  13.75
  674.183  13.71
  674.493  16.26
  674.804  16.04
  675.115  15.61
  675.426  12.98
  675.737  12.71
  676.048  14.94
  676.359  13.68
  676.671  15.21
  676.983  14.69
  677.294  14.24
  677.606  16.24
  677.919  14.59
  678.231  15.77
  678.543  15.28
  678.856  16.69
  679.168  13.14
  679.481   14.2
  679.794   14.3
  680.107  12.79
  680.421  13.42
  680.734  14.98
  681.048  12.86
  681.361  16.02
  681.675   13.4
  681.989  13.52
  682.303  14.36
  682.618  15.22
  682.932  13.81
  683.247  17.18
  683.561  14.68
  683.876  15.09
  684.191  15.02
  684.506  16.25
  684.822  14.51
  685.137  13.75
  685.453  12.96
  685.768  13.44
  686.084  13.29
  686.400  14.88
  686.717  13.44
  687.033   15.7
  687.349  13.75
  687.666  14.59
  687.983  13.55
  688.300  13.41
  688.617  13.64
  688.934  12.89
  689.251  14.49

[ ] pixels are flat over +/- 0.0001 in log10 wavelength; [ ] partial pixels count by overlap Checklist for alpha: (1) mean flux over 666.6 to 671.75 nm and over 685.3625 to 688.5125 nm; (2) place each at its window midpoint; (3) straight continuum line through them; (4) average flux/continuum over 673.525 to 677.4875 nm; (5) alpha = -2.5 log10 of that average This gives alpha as 0.10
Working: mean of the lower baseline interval 16.9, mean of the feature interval 14.5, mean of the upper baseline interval 13.9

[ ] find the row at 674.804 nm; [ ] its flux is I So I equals 16.04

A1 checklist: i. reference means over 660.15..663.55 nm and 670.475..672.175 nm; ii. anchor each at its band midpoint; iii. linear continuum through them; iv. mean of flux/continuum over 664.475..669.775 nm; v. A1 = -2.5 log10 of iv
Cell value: 0.27 mag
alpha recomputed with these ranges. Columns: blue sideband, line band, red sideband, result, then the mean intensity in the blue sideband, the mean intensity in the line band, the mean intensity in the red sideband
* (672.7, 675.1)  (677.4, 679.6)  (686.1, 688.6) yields 0.149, 19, 15.1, 14.1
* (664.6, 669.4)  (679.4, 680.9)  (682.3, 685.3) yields 0.082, 15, 13.9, 15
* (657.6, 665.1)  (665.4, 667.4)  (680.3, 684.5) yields 0.186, 18.5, 14.8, 14.7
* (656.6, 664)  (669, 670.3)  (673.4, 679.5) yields 0.087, 18.5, 15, 14.7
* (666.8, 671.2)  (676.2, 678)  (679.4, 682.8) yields -0.023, 15.2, 14.8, 14.1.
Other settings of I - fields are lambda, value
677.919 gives 14.59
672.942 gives 32.53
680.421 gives 13.42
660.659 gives 14.24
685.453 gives 12.96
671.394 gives 27.37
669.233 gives 14.34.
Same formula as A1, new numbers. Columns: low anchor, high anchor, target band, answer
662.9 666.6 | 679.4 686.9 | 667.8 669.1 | 0.066 mag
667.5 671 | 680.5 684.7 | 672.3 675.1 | -0.235 mag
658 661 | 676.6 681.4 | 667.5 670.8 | 0.228 mag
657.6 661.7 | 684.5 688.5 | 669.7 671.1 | 0.155 mag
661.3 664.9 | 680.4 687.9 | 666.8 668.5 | -0.020 mag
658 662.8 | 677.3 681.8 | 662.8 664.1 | 0.199 mag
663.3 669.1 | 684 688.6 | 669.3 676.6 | -0.212 mag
